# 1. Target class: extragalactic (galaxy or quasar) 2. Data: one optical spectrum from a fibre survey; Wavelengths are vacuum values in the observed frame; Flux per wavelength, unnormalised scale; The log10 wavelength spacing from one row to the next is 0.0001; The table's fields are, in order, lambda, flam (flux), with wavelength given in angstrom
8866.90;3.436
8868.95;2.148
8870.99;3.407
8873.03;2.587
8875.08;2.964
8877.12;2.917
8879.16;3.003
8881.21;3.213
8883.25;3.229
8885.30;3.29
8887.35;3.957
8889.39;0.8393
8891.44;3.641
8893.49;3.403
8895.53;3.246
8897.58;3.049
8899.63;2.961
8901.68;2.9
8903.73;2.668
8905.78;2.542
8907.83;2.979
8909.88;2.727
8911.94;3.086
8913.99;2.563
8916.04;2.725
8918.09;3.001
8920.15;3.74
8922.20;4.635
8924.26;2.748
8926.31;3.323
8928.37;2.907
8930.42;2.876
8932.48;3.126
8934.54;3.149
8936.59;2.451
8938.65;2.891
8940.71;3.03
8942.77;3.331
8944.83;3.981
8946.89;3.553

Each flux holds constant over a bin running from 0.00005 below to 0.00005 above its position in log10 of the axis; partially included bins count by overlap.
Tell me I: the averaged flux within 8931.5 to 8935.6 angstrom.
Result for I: 3.13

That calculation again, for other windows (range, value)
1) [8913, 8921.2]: 3.02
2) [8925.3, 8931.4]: 3.04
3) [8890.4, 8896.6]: 3.42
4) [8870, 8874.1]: 2.99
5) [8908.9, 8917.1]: 2.78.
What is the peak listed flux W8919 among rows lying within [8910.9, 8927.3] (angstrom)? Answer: 4.635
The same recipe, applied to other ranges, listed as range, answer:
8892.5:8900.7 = 3.403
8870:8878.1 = 3.407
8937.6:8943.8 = 3.331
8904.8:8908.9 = 2.979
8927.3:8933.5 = 3.126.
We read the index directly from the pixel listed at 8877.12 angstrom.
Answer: 2.917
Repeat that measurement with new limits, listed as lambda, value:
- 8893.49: 3.403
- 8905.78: 2.542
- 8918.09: 3.001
